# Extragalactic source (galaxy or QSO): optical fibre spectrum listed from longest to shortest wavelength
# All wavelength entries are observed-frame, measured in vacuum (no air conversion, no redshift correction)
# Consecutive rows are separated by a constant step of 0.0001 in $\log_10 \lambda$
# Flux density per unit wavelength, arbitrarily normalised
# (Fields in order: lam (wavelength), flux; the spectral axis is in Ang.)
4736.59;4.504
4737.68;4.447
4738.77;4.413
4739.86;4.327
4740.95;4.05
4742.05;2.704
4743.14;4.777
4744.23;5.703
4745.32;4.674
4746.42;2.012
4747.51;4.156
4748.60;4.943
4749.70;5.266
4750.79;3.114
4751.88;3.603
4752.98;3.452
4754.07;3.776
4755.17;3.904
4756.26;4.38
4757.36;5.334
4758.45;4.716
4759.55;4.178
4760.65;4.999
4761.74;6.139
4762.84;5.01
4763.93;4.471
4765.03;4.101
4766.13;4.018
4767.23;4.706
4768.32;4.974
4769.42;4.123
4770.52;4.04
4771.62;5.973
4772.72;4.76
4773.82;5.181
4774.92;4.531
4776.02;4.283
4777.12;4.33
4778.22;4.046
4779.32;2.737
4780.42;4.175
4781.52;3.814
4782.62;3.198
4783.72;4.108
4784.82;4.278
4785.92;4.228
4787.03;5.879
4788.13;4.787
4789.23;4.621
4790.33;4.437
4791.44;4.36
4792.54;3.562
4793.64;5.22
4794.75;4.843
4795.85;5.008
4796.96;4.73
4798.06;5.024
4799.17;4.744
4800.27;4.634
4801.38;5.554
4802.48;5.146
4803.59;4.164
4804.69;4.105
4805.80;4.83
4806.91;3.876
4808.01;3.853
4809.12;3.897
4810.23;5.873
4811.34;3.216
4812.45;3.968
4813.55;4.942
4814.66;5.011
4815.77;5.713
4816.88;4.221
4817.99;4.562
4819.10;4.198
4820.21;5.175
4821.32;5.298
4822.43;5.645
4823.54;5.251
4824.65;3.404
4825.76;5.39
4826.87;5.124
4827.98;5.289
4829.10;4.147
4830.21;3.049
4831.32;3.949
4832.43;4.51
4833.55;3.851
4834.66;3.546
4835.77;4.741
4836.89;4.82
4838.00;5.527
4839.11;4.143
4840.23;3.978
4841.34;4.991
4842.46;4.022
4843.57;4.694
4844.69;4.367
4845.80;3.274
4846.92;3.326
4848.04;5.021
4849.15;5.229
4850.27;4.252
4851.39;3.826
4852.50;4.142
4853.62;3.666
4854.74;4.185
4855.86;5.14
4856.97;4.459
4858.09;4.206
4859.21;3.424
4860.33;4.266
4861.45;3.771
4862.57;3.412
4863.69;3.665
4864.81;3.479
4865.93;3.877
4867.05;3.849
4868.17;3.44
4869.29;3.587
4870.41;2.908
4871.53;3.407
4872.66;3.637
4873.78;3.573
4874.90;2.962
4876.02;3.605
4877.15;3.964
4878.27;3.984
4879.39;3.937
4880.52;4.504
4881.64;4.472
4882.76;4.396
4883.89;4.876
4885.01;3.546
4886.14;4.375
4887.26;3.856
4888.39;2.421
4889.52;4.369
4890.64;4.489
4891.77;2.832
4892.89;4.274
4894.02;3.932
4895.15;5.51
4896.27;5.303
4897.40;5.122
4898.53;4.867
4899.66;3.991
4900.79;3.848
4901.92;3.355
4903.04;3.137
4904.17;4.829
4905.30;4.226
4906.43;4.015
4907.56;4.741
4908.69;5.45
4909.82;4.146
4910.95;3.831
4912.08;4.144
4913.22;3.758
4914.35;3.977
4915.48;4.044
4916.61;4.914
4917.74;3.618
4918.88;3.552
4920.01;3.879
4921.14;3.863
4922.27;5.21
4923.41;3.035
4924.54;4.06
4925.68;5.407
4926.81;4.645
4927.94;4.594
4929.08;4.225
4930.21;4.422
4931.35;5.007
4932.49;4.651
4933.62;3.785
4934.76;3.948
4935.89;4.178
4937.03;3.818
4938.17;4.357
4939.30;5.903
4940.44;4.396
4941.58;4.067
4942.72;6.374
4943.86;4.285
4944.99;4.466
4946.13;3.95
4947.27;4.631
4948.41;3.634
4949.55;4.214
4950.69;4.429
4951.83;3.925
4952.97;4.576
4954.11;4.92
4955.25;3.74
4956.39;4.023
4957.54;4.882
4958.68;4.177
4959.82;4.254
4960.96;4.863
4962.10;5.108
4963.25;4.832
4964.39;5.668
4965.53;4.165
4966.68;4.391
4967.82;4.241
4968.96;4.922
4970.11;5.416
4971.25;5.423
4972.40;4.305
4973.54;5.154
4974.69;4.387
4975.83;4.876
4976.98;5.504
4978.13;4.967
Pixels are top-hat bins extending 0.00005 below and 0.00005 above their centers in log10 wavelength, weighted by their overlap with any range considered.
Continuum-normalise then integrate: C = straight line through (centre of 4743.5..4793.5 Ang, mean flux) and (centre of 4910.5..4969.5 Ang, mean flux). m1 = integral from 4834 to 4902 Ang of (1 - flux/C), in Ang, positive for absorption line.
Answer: 4.7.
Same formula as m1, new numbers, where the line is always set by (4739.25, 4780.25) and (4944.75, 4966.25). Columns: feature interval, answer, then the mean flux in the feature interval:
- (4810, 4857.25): -0.96 Ang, 4.48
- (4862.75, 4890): 3.94 Ang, 3.77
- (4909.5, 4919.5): 0.98 Ang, 3.99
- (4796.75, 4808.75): -0.58 Ang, 4.59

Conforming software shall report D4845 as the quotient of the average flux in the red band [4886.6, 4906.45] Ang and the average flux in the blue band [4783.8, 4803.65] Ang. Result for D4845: 0.87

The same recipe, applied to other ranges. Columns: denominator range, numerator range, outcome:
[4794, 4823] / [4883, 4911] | 0.90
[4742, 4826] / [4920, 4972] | 1.00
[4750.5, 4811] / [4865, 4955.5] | 0.93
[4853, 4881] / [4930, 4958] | 1.17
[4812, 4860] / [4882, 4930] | 0.94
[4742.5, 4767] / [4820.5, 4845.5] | 1.03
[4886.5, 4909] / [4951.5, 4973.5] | 1.10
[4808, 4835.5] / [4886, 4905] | 0.91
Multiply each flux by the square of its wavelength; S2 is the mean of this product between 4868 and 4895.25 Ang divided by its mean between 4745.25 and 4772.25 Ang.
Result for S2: 0.92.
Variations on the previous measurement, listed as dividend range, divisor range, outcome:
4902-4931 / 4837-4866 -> 1.04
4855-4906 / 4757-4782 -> 0.92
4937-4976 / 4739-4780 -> 1.14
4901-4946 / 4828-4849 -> 1.05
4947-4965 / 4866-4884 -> 1.22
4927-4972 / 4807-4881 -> 1.12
